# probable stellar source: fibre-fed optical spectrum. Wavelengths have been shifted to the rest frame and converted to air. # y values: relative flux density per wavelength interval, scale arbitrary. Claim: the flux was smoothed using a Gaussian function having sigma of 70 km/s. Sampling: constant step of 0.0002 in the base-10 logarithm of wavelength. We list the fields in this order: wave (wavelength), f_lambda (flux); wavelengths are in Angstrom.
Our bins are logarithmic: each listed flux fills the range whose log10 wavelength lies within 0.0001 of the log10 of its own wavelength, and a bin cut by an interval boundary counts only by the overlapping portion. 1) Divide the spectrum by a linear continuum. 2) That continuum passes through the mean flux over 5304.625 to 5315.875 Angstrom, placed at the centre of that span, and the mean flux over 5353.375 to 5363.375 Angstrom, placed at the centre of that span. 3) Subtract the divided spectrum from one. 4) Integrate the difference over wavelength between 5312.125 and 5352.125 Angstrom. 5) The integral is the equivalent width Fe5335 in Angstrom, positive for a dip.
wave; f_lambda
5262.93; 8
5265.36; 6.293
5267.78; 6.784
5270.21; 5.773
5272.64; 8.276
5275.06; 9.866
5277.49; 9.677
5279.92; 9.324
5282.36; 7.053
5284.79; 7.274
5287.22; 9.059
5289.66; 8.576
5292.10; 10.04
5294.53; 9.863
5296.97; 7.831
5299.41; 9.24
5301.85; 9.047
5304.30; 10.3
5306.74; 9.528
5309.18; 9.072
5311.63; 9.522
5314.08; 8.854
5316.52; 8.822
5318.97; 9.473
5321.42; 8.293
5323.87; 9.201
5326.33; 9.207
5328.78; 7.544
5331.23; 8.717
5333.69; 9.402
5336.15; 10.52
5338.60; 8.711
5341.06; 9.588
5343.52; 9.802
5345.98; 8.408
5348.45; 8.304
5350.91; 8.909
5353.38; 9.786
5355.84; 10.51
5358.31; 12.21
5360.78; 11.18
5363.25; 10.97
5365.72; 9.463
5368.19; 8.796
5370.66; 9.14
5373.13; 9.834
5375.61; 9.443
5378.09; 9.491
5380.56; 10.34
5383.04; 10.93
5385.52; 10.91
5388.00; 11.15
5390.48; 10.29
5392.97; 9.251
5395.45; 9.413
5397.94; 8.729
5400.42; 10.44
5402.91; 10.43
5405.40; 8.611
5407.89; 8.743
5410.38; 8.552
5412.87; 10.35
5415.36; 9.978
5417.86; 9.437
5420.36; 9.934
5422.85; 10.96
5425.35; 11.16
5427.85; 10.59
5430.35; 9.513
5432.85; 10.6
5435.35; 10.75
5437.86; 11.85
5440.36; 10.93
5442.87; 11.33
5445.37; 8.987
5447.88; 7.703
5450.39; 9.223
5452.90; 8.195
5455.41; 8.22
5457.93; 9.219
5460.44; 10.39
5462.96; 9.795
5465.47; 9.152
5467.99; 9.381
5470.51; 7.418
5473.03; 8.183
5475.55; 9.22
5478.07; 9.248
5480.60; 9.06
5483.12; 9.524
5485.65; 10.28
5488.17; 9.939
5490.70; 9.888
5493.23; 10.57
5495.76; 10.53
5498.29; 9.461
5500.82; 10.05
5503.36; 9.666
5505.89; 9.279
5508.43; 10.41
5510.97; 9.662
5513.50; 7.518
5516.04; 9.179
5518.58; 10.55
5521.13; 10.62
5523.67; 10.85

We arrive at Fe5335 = 4.4 Angstrom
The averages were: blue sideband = 9.31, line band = 9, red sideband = 11.1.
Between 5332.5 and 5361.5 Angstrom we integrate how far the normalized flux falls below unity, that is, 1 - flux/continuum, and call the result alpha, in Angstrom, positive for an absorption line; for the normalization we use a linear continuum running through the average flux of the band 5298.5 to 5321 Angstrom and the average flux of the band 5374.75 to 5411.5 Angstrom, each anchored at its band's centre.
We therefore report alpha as -0.7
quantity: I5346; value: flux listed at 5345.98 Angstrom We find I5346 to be 8.408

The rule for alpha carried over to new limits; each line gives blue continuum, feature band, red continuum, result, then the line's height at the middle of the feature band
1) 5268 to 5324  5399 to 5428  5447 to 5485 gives -3.2 Angstrom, 8.92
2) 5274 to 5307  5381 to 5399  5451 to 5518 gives -1.8 Angstrom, 9.21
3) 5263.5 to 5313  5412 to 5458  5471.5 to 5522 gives -3.1 Angstrom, 9.32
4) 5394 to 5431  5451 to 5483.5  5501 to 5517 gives 1.9 Angstrom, 9.54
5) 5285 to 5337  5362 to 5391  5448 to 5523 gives -2.6 Angstrom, 9.22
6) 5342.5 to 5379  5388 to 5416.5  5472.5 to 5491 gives 0.1 Angstrom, 9.64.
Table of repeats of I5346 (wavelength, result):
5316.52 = 8.822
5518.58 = 10.55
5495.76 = 10.53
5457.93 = 9.219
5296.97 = 7.831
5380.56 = 10.34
